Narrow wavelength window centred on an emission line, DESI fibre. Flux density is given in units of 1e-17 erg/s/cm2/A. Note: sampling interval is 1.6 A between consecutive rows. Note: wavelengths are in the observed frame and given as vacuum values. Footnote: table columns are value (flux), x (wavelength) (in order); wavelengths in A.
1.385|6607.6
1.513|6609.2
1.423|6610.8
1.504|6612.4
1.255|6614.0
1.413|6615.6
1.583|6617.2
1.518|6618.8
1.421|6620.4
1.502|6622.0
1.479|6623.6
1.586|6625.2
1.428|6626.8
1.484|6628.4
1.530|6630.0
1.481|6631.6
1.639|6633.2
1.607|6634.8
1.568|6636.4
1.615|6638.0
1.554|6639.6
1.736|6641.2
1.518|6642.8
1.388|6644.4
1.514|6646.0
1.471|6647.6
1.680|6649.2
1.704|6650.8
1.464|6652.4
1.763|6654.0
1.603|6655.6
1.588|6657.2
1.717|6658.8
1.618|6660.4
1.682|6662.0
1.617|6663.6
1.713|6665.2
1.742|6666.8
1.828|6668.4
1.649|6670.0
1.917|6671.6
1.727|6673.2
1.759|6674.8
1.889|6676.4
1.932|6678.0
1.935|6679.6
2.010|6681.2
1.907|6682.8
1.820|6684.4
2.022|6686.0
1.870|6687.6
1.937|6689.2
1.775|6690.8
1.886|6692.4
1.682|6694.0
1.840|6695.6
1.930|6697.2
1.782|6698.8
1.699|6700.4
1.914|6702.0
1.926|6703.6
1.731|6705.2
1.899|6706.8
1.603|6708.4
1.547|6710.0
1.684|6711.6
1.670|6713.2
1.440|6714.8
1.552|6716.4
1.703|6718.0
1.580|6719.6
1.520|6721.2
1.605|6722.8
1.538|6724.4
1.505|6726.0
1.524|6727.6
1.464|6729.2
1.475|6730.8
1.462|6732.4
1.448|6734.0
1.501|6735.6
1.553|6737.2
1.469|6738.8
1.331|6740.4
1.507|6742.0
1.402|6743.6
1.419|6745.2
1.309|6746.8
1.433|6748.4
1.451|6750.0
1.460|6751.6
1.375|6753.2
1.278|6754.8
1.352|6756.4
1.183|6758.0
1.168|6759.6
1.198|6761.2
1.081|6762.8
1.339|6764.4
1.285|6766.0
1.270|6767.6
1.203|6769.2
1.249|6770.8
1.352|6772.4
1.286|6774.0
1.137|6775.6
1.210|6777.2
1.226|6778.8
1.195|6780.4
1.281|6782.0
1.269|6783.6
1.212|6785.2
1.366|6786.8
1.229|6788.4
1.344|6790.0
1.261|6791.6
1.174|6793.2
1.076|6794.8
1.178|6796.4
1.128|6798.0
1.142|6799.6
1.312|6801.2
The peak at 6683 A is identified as C III]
